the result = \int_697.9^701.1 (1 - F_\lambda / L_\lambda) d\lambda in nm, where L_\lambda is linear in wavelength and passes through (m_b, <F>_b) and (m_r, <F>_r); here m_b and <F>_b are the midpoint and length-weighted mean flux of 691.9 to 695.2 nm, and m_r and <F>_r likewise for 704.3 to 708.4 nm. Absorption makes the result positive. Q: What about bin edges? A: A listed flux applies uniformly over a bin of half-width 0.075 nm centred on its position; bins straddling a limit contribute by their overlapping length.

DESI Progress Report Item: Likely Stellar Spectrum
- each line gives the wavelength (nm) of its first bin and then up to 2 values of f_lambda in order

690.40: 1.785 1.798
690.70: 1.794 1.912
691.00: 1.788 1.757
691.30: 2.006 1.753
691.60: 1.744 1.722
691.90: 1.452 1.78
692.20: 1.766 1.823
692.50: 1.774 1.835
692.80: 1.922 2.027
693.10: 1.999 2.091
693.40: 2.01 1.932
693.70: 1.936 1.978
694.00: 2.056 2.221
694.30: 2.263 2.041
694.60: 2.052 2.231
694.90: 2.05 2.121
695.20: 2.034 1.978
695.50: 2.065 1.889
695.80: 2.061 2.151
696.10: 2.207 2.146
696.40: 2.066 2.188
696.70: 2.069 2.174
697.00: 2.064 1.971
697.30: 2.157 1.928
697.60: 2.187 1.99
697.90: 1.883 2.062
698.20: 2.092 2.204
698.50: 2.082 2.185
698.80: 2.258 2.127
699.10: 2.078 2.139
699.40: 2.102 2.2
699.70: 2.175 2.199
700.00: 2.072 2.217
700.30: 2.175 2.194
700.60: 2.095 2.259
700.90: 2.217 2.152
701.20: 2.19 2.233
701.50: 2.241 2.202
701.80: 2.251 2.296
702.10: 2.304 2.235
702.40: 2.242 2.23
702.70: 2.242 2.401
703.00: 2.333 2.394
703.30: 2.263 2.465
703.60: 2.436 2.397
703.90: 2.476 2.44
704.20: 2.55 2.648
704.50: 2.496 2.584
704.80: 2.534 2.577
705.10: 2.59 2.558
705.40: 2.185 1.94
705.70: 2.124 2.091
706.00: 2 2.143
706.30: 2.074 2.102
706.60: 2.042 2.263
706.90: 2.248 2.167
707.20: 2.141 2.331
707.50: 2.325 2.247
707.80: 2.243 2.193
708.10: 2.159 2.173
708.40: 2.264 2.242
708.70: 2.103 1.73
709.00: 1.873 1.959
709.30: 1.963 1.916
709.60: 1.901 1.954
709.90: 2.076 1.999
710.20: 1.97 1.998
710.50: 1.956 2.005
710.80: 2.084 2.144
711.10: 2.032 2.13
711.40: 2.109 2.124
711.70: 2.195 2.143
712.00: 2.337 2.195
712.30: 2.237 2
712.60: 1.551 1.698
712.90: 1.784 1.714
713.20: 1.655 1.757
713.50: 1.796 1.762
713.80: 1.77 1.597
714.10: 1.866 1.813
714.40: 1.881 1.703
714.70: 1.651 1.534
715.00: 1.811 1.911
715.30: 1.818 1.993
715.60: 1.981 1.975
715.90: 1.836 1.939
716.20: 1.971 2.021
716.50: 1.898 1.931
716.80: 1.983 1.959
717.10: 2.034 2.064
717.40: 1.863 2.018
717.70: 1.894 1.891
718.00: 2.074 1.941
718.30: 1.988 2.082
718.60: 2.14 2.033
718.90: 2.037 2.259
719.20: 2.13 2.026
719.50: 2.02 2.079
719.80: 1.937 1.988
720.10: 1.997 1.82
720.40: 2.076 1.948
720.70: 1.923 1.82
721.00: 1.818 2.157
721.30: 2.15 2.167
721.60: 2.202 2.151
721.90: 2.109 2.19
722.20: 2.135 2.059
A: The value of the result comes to -0.054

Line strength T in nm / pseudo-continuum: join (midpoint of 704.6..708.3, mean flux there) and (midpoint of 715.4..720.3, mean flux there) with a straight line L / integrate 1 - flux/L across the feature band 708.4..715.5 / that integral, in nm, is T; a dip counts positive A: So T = 0.653 nm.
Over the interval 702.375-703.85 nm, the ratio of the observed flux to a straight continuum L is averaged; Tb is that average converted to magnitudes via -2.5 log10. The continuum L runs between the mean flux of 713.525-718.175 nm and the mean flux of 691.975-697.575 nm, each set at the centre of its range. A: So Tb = -0.189 mag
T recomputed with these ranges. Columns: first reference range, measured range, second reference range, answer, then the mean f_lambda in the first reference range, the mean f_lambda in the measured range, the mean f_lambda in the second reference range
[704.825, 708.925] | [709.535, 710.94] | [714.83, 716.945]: 0.06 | 2.2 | 2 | 1.91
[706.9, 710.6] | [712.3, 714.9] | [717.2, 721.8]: 0.38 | 2.08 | 1.75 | 2.02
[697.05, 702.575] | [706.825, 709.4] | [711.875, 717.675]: -0.17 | 2.16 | 2.14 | 1.88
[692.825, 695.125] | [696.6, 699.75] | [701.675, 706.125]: 0.12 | 2.06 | 2.1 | 2.35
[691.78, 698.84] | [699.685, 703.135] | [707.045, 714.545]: -0.36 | 2.03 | 2.23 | 2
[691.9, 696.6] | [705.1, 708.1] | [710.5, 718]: -0.36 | 2.01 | 2.19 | 1.92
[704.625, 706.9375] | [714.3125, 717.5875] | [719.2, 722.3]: 0.32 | 2.25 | 1.9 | 2.04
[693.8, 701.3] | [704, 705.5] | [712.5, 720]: -0.35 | 2.11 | 2.51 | 1.9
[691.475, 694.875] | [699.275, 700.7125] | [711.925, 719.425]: -0.17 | 1.94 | 2.16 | 1.92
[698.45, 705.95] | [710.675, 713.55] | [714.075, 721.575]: 0.13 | 2.28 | 1.99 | 1.96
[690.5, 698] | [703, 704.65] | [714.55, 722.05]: -0.40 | 1.98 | 2.46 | 1.98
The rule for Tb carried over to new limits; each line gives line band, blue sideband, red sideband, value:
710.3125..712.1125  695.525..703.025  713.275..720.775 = -0.06 mag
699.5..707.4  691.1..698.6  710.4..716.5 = -0.16 mag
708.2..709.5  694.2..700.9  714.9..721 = 0.01 mag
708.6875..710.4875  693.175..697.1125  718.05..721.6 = 0.05 mag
